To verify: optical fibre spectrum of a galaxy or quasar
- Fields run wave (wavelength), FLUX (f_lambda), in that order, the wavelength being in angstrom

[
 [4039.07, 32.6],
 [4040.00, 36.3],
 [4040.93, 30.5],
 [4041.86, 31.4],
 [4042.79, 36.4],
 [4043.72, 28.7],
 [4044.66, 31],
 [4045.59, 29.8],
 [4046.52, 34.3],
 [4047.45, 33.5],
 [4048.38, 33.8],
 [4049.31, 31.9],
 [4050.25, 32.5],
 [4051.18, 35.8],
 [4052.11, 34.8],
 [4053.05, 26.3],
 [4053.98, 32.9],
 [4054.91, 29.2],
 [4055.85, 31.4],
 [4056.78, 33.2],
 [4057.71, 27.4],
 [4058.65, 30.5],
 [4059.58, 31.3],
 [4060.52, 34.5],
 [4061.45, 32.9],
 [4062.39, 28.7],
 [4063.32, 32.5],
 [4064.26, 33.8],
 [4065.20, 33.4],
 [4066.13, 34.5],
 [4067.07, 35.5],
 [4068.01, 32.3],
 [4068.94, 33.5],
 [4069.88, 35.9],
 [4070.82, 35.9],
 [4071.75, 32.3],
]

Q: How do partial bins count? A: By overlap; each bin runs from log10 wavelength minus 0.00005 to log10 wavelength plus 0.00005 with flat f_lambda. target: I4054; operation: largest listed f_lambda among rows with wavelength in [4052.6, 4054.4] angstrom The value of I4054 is 32.9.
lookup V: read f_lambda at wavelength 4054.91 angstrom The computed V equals 29.2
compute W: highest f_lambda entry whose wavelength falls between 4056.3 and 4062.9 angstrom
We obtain 34.5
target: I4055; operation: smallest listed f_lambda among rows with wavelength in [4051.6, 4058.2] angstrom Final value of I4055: 26.3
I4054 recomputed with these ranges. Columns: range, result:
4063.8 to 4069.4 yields 35.5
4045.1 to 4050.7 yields 34.3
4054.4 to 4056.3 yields 31.4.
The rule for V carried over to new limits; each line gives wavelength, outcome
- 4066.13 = 34.5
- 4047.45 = 33.5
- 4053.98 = 32.9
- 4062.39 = 28.7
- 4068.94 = 33.5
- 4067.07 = 35.5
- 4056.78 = 33.2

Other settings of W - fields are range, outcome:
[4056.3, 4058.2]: 33.2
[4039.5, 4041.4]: 36.3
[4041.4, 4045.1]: 36.4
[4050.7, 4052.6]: 35.8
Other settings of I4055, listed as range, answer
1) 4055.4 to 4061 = 27.4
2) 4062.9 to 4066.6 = 32.5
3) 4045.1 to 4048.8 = 29.8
